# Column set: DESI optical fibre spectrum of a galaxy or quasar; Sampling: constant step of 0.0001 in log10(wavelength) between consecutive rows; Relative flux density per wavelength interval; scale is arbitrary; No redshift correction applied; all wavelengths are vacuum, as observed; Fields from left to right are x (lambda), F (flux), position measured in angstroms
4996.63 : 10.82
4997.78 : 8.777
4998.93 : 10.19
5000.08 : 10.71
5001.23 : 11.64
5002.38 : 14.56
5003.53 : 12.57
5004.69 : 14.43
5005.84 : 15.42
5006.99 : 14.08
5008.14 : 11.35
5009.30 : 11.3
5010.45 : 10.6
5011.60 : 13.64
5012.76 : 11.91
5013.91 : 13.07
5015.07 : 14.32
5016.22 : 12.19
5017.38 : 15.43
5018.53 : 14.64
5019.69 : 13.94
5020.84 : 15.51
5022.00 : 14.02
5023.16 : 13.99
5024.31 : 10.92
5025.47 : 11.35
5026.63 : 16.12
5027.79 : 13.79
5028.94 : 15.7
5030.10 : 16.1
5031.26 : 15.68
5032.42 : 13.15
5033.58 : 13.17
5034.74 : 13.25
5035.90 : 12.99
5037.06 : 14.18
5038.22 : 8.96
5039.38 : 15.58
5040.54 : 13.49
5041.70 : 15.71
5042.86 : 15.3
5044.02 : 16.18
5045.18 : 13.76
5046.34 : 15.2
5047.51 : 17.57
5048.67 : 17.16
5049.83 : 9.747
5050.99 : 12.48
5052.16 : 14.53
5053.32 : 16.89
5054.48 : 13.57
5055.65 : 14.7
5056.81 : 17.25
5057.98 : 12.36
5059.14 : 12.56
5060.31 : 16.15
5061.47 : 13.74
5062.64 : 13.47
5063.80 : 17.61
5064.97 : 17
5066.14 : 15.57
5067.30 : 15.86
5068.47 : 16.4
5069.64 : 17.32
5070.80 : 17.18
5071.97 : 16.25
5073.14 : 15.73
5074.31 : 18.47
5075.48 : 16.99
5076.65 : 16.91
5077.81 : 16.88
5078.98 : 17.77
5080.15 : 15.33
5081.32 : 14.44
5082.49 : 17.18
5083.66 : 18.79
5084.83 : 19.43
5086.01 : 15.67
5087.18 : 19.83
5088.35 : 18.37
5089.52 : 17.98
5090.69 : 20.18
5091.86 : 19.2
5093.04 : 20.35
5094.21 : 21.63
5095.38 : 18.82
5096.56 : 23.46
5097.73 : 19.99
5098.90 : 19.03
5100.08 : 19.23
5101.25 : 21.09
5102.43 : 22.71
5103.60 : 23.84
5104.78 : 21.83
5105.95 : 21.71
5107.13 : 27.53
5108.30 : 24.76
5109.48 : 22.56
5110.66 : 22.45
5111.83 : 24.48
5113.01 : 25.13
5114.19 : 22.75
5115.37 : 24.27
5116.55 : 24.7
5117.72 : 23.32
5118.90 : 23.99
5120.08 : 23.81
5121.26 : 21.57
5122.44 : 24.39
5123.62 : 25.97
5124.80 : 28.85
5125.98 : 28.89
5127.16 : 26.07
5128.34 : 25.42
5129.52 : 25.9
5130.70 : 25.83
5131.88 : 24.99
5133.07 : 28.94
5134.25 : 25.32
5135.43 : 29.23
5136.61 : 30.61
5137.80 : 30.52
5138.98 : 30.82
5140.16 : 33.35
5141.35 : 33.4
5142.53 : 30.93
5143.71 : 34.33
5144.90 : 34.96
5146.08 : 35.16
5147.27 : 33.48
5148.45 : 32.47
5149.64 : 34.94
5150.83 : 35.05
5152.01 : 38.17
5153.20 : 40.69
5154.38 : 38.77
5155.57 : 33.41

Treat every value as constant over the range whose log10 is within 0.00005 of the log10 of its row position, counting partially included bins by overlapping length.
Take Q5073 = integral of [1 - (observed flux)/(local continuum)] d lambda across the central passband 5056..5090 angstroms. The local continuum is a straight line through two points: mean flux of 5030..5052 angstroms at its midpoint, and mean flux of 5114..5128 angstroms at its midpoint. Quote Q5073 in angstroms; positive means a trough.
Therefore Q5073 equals 3.6 angstroms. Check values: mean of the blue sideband 14.2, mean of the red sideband 25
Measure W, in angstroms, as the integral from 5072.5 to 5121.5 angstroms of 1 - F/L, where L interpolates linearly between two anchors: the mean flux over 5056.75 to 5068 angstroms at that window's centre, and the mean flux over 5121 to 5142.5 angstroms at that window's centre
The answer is 2.18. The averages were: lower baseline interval 15.1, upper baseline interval 28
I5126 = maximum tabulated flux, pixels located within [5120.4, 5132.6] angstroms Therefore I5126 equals 28.89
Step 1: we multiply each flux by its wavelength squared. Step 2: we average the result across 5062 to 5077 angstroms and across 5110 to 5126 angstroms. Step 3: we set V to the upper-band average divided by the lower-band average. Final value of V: 1.51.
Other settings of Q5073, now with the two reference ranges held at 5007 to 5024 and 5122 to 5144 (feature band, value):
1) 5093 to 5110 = 1.8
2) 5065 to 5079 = 2.6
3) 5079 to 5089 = 2.2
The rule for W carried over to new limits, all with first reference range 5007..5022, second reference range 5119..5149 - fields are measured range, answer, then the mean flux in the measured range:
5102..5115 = 0.99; 23.6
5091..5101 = 1.54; 20.2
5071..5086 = 3.23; 17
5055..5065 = 2.26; 14.9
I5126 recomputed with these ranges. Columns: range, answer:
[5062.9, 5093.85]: 20.35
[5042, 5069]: 17.61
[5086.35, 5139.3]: 30.82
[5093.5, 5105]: 23.84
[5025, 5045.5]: 16.18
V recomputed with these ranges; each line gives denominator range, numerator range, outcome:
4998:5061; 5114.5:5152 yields 2.18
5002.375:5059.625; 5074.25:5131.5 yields 1.60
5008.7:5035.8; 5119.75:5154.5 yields 2.33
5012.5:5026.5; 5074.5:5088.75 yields 1.31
